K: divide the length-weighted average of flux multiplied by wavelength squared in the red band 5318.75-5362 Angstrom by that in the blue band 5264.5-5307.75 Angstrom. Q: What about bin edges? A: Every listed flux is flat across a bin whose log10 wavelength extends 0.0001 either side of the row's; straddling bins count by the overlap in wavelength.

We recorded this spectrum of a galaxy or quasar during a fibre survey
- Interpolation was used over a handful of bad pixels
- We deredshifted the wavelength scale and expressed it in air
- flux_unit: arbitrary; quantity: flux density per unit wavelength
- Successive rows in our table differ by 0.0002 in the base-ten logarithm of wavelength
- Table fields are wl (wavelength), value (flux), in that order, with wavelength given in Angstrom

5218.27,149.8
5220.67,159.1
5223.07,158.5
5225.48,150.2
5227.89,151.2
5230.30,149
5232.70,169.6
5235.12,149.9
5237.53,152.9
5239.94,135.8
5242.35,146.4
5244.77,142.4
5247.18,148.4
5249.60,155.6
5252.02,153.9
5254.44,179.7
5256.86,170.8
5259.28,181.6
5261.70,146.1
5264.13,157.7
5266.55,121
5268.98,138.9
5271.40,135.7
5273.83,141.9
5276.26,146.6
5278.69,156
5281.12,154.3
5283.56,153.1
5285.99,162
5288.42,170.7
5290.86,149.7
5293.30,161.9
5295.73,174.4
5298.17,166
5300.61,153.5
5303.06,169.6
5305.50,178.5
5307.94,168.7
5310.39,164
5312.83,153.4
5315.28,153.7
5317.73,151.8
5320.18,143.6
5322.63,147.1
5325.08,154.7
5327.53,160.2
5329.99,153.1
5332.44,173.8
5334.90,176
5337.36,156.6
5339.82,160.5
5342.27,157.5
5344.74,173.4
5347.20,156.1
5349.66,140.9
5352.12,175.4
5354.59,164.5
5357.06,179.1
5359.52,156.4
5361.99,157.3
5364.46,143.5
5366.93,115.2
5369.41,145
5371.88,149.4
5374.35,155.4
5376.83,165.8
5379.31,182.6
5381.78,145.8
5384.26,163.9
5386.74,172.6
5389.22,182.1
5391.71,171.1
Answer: 1.05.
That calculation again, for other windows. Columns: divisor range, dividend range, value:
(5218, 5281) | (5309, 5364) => 1.08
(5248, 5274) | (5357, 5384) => 1.04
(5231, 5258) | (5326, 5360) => 1.09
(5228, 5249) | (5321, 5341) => 1.11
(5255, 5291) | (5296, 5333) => 1.06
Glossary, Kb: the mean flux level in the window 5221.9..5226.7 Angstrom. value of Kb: 154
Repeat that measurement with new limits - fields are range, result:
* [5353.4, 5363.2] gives 164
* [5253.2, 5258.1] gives 175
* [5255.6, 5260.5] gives 176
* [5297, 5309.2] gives 167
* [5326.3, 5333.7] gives 162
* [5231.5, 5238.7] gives 157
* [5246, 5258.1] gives 162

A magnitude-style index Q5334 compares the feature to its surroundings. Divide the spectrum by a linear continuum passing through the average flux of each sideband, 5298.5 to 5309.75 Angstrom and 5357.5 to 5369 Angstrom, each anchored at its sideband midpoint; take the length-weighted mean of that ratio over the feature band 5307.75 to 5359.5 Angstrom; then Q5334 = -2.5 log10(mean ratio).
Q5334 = -0.03 mag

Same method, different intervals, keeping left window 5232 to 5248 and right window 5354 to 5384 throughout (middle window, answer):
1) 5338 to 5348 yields -0.06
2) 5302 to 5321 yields -0.06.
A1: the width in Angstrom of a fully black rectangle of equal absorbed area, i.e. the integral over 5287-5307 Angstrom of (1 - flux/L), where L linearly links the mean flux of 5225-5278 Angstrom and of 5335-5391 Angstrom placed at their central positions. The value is -1.42 Angstrom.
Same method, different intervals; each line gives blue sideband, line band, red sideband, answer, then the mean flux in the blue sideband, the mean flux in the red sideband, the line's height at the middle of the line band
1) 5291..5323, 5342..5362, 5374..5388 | 0.0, 160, 165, 163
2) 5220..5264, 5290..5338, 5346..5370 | -2.0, 156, 154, 154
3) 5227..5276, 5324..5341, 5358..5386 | -1.1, 151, 153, 153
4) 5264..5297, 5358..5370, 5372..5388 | 1.3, 152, 163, 161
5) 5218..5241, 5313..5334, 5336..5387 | 0.2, 153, 158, 156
